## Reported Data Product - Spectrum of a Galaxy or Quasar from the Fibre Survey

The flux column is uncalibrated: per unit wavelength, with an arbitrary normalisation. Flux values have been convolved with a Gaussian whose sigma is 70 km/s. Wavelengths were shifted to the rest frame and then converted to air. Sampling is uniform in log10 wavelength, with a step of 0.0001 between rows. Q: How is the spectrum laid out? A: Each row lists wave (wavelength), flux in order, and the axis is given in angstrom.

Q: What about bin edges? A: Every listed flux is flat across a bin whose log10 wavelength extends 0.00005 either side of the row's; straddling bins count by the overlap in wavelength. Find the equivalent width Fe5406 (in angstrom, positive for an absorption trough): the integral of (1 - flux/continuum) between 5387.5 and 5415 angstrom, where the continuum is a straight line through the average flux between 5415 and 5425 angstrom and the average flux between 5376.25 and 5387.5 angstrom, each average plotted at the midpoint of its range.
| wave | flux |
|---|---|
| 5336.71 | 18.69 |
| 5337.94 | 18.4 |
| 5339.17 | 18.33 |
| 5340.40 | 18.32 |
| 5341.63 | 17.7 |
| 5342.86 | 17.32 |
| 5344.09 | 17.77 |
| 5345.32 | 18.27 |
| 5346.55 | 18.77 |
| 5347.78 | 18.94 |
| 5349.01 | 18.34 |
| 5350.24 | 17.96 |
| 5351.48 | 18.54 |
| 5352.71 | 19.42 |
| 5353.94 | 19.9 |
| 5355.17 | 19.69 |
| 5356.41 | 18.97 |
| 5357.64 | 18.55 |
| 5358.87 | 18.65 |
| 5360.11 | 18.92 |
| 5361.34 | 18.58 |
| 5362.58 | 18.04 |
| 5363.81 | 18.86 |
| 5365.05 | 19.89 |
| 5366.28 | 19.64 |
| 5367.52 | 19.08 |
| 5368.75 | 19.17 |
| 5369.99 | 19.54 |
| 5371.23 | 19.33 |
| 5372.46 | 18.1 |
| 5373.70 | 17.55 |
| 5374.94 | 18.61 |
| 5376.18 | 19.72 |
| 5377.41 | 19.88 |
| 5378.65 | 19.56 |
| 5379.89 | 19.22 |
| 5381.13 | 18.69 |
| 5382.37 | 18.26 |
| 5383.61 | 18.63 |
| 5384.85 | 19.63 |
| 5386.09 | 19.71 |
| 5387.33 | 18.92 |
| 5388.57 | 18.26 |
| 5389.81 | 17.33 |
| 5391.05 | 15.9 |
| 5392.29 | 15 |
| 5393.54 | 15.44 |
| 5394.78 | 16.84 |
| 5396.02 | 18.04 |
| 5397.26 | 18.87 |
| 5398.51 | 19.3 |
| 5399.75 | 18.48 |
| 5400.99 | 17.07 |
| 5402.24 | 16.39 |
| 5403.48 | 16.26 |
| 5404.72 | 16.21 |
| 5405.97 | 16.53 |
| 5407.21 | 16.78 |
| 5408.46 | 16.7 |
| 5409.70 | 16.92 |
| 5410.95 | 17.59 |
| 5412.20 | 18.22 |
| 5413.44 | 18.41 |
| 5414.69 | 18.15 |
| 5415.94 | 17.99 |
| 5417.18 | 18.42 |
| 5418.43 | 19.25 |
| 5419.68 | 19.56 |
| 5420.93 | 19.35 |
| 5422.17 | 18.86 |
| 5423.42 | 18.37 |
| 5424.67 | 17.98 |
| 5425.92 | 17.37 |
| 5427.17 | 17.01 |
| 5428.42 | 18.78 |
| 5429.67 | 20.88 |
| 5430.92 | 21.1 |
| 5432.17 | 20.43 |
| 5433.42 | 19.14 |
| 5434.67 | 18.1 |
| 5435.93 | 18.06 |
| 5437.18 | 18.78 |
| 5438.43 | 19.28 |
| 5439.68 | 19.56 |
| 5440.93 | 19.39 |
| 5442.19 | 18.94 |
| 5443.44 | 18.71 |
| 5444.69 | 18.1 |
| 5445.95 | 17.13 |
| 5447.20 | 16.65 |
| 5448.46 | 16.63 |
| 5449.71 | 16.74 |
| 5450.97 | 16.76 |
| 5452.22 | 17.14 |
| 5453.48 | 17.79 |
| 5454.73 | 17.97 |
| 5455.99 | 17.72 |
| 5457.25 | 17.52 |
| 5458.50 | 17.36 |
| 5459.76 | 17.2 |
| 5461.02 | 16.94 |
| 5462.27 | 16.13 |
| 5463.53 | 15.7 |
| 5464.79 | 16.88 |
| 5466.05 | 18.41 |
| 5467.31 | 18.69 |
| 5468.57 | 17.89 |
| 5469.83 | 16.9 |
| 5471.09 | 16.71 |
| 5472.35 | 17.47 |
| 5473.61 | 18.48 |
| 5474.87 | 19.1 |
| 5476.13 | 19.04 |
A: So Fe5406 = 2.5 angstrom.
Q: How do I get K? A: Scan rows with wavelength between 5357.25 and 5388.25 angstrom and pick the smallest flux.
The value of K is 17.55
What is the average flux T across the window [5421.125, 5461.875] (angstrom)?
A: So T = 18.2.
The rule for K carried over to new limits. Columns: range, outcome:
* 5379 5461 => 15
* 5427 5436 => 17.01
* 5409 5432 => 16.92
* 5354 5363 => 18.04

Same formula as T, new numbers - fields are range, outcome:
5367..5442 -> 18.3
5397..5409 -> 17.2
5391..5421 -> 17.5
